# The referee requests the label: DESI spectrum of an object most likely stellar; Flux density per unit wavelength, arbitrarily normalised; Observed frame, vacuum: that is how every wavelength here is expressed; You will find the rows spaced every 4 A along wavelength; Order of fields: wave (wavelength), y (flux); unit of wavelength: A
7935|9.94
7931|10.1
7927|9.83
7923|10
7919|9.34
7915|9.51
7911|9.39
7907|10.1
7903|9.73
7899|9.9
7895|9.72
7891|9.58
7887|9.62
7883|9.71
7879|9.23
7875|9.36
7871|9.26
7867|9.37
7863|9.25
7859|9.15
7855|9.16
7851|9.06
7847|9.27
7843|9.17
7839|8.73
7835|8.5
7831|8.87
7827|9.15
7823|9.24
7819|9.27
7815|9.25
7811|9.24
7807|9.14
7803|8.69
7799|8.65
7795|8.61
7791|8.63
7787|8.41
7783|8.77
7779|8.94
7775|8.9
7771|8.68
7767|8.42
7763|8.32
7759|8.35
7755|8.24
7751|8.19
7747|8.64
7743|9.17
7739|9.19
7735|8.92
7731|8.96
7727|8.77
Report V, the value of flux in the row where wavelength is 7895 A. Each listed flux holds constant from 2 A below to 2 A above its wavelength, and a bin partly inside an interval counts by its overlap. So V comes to 9.72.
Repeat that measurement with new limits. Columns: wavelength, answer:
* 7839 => 8.73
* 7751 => 8.19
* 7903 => 9.73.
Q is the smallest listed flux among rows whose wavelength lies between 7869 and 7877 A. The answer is 9.26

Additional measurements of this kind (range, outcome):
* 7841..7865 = 9.06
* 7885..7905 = 9.58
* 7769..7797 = 8.41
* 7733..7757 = 8.19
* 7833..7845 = 8.5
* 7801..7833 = 8.69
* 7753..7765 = 8.24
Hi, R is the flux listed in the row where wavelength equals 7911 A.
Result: 9.39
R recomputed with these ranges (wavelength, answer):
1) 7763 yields 8.32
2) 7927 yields 9.83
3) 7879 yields 9.23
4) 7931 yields 10.1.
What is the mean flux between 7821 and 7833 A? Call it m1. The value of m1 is 9.09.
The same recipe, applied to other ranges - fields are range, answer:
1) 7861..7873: 9.29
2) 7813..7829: 9.23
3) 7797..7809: 8.83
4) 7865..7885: 9.39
